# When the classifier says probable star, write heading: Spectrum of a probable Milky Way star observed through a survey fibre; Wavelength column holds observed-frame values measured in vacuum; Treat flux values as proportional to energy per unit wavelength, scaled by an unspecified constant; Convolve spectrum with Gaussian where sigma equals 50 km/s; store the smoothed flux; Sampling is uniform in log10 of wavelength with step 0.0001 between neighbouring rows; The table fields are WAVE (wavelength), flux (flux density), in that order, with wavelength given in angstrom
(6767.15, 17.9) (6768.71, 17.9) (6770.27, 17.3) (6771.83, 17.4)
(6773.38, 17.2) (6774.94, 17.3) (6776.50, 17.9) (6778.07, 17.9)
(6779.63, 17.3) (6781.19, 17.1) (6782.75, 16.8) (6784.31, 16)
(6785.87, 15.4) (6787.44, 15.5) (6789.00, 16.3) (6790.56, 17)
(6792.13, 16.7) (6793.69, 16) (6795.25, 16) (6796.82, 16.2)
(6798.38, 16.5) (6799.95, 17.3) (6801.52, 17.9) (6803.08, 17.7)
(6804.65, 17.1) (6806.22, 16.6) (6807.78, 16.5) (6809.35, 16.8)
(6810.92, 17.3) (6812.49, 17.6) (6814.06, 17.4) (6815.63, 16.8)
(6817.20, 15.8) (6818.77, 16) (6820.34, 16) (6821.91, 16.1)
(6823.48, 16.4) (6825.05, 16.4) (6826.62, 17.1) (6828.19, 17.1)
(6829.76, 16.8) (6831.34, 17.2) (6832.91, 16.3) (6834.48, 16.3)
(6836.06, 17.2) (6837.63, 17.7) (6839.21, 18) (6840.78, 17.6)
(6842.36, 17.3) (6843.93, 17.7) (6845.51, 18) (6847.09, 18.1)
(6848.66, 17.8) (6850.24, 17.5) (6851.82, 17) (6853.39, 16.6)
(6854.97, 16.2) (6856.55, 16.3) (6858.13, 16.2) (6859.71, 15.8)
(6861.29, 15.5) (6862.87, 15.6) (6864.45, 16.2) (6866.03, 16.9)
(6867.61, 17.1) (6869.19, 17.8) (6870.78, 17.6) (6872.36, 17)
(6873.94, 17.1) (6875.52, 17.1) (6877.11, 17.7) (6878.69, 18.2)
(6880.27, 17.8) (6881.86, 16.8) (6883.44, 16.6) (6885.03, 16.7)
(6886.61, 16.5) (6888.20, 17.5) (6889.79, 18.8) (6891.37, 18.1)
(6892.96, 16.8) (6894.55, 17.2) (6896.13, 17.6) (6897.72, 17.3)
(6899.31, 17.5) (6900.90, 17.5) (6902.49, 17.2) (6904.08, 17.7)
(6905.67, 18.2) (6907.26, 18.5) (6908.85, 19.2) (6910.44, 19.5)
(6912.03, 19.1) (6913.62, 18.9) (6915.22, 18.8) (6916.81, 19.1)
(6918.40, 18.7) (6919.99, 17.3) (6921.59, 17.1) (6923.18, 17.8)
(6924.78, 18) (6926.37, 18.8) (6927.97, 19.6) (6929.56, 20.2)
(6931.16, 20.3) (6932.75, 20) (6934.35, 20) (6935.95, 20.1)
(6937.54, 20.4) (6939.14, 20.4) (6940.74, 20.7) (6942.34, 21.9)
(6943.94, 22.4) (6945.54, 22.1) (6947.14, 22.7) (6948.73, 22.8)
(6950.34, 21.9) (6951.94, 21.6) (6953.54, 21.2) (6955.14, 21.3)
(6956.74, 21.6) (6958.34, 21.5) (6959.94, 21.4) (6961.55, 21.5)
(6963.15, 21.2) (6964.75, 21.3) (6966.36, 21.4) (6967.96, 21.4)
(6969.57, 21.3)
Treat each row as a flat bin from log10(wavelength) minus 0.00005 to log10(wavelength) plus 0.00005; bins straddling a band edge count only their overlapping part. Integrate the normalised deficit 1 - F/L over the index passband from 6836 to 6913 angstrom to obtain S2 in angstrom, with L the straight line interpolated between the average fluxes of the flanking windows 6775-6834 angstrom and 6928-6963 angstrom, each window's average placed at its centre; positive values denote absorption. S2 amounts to 6.4 angstrom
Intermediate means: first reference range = 16.7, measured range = 17.4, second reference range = 21.2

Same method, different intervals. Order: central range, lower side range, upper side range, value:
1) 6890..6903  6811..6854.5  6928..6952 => 1.32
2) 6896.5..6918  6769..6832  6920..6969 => 1.48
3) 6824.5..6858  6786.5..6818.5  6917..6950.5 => 1.10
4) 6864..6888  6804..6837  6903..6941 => 1.11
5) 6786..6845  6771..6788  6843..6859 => 0.76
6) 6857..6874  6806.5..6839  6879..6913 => 0.73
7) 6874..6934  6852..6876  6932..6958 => 2.60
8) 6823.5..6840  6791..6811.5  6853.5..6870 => -0.40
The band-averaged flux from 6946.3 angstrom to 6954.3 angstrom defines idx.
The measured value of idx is 22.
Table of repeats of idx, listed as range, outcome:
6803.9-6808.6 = 16.7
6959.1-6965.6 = 21.3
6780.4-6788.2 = 16.2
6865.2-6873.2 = 17.3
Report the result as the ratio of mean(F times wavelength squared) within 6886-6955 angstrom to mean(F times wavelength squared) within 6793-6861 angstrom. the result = 1.17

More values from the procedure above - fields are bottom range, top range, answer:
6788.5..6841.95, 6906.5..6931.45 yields 1.15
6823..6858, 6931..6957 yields 1.28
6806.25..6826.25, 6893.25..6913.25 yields 1.11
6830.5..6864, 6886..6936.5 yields 1.11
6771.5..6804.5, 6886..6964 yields 1.21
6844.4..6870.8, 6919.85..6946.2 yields 1.21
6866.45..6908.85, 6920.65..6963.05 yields 1.20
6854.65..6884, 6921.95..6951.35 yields 1.24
